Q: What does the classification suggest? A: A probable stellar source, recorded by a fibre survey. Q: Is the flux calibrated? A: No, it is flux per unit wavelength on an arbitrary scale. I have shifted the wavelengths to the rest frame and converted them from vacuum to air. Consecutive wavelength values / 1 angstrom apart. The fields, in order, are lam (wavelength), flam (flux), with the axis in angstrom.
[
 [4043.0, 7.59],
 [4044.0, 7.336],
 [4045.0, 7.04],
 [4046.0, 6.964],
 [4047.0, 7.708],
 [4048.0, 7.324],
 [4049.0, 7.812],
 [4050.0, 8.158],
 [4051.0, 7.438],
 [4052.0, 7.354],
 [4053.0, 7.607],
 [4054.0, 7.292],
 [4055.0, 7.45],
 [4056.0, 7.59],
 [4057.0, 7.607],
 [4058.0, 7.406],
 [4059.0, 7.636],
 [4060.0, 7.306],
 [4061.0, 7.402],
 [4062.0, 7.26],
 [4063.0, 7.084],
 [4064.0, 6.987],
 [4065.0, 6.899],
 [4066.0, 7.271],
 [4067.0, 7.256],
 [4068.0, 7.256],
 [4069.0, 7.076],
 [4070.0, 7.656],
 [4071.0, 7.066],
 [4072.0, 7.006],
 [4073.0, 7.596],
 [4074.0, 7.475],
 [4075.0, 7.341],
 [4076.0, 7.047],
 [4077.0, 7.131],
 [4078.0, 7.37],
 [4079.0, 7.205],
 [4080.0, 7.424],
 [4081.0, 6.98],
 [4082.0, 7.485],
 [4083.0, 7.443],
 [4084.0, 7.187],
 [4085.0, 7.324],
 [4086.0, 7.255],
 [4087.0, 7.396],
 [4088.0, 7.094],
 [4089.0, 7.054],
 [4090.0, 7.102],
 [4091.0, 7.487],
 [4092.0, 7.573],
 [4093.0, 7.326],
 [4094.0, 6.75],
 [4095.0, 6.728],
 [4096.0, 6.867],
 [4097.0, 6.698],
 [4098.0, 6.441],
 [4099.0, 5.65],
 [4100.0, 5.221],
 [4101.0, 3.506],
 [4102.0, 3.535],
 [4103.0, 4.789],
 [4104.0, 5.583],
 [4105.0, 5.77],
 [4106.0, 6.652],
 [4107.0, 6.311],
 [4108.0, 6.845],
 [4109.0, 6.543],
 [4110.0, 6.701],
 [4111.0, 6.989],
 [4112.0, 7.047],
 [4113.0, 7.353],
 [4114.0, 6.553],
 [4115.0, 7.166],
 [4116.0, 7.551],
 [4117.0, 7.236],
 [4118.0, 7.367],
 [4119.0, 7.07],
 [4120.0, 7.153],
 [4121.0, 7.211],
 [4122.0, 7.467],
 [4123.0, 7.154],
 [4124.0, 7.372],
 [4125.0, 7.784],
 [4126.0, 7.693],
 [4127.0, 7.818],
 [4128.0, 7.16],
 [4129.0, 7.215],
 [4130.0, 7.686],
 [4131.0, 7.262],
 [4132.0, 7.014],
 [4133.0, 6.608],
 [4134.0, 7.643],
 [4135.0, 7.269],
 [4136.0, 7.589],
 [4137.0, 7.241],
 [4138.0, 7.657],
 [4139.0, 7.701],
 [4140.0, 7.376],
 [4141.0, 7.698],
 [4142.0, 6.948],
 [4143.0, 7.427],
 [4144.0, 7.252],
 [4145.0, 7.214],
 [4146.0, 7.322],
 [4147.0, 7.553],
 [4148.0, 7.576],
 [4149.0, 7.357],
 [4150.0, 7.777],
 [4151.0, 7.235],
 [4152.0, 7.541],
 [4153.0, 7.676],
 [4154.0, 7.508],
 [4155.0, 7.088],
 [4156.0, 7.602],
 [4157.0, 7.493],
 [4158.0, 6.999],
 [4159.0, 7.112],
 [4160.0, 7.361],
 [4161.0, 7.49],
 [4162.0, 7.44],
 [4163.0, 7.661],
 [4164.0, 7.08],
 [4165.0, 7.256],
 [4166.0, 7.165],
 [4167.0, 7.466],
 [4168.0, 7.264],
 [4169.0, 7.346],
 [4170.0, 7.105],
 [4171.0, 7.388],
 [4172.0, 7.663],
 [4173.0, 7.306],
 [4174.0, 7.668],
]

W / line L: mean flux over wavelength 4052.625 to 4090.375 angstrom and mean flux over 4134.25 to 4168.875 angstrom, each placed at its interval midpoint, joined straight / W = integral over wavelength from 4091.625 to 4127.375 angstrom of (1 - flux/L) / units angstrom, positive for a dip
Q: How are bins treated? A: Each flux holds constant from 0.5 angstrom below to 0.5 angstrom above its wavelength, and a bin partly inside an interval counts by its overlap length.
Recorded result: 3.4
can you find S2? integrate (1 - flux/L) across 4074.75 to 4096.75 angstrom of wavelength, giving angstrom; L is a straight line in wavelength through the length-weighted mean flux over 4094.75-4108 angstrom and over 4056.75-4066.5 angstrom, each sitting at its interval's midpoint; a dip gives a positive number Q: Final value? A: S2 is -3.10 angstrom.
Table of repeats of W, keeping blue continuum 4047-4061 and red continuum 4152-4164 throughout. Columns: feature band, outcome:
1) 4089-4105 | 2.94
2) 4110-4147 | 0.63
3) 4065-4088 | 0.72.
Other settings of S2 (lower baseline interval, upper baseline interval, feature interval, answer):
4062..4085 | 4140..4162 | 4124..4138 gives -0.1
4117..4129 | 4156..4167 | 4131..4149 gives 0.0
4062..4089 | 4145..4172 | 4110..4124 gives 0.3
